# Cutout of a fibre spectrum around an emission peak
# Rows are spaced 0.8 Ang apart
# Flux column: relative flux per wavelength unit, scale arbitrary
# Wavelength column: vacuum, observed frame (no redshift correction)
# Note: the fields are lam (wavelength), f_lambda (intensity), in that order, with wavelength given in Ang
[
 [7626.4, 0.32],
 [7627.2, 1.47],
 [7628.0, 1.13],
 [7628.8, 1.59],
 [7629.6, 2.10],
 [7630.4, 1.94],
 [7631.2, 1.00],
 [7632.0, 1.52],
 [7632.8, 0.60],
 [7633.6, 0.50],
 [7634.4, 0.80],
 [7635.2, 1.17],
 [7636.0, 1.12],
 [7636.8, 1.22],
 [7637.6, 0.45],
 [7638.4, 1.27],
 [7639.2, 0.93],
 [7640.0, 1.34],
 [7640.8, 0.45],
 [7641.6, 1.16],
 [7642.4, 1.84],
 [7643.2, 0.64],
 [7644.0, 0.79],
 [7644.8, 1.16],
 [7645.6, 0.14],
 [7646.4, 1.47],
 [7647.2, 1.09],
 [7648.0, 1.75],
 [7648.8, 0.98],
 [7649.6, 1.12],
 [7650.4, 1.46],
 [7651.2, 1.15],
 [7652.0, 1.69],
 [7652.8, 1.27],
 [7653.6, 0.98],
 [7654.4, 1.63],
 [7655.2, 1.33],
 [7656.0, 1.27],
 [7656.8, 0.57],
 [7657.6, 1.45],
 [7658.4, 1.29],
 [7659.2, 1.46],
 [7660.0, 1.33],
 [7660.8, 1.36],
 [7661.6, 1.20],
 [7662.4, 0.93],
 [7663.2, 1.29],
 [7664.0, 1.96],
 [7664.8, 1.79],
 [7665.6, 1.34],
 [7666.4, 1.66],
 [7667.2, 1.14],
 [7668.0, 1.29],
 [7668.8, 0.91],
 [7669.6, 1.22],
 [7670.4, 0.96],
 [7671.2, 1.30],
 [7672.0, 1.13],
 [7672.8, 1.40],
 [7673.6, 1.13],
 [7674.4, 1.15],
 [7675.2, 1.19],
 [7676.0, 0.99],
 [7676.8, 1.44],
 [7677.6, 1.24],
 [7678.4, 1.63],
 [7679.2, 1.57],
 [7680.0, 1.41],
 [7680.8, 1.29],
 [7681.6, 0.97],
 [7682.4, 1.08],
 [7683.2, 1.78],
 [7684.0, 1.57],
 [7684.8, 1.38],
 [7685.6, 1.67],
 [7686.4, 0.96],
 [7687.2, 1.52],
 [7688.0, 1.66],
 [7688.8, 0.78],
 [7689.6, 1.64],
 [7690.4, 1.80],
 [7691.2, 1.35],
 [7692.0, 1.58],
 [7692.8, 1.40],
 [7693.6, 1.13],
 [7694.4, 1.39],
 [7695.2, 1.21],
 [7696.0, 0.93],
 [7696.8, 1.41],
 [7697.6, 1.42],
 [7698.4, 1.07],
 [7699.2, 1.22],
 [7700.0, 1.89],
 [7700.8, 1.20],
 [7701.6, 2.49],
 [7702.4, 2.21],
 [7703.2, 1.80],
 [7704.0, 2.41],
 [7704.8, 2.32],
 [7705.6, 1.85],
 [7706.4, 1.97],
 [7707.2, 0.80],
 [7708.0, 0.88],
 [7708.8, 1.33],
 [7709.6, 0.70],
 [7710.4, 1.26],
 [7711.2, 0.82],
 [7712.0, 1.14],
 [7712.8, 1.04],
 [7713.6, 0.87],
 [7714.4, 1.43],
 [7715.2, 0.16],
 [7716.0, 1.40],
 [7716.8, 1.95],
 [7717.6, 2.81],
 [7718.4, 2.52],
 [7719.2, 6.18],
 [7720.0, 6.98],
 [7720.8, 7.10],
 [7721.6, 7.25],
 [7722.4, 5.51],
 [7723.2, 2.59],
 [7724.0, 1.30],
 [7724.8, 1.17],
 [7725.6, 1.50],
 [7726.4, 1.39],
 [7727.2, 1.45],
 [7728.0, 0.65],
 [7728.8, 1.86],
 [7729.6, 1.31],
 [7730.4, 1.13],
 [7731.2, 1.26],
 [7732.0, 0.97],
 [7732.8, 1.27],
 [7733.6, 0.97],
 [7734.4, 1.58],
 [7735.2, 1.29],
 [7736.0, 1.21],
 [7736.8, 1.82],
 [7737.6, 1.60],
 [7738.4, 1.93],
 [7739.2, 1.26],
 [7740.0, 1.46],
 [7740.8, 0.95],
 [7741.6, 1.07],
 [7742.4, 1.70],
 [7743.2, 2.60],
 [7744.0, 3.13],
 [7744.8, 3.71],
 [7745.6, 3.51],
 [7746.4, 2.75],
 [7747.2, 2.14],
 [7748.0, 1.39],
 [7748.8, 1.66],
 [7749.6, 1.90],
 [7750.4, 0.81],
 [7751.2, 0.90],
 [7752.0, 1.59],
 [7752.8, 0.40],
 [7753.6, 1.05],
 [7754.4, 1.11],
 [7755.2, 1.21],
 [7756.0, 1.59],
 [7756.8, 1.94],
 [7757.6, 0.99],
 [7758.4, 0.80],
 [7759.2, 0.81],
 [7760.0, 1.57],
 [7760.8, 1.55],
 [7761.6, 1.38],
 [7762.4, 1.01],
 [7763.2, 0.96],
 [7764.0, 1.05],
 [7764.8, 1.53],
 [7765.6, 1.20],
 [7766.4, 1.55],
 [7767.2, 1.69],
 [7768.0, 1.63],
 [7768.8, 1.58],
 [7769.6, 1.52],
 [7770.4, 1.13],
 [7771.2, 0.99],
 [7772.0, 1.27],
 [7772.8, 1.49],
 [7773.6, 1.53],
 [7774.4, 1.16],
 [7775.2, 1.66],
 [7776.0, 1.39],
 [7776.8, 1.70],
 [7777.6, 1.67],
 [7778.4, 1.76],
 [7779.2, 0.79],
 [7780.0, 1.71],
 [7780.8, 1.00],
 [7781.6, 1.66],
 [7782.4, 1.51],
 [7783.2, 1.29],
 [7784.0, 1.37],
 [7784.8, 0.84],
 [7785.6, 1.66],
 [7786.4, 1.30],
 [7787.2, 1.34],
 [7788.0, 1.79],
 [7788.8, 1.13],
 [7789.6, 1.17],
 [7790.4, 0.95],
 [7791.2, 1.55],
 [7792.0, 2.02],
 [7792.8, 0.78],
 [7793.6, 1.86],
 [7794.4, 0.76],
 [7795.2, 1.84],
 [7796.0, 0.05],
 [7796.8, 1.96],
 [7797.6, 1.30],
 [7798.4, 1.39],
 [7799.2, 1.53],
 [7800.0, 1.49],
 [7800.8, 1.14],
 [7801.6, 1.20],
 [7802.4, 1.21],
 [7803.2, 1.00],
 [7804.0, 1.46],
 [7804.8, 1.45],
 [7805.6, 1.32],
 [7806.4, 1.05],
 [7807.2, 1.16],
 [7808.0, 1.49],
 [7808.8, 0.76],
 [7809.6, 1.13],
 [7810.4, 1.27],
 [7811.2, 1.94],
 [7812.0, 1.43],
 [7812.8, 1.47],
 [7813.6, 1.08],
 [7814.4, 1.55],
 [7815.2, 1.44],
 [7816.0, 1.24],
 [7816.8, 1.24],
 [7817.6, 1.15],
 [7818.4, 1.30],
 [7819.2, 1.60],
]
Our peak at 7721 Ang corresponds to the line H-alpha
